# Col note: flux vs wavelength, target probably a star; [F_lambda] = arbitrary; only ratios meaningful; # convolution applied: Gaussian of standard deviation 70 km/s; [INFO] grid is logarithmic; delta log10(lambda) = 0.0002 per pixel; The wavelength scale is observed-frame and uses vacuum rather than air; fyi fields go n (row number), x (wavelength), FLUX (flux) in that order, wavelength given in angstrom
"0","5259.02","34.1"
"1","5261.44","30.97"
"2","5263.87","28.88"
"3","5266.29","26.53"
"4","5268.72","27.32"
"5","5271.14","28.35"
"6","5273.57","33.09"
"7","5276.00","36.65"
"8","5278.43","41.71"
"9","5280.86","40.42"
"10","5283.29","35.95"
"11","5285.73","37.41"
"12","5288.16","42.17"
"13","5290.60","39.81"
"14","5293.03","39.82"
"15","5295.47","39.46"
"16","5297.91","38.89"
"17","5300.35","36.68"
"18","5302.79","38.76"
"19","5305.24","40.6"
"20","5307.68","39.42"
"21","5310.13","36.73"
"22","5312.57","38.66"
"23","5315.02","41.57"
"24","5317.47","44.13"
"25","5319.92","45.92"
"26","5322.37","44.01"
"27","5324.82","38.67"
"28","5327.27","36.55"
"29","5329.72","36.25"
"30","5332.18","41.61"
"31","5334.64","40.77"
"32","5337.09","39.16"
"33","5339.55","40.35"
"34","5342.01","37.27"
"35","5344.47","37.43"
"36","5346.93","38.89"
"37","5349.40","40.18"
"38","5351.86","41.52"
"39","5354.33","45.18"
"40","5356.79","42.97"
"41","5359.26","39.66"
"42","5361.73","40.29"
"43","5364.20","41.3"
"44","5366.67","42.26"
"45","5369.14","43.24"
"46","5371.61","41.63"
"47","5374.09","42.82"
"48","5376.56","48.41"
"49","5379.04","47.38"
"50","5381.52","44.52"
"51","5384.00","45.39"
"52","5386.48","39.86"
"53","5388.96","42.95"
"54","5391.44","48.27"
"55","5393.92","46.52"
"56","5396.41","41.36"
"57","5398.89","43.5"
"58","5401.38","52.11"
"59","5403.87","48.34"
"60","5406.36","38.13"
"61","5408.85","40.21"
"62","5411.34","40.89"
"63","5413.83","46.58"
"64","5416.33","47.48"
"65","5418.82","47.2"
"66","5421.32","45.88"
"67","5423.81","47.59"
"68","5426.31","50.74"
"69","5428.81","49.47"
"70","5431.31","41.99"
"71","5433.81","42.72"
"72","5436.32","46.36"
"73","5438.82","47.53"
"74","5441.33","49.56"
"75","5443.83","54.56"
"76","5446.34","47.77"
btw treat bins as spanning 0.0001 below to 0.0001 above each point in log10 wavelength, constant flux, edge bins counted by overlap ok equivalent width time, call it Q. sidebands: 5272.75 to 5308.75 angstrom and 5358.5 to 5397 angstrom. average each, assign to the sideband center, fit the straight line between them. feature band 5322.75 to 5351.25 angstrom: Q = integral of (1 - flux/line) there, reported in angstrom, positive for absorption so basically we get 1.6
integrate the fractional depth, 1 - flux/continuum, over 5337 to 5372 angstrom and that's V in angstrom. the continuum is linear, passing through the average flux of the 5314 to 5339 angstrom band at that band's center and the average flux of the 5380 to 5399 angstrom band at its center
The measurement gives 1.3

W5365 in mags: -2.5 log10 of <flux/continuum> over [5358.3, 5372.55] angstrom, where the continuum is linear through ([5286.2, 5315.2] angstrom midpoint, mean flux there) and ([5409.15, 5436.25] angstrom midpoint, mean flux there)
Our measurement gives 0.03 mag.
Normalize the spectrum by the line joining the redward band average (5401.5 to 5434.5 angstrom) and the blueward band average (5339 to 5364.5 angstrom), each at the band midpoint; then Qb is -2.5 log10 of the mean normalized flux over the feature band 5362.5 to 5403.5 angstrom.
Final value -0.04 mag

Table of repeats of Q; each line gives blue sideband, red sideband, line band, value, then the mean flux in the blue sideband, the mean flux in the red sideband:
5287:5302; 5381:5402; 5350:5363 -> 0.30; 39.4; 44.8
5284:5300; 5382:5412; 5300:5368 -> 1.49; 39.3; 44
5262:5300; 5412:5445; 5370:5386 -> -0.50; 35.7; 47.4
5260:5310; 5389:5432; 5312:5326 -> -1.31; 36.2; 45.6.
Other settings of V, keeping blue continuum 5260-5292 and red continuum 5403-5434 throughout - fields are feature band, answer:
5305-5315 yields -0.50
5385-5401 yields -0.33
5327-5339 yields -0.09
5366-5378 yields -0.58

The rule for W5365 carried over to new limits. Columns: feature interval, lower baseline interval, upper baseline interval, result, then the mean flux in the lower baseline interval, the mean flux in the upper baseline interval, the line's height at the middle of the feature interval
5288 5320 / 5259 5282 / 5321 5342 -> -0.10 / 32.7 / 39.6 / 36.5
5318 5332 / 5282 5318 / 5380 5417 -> 0.00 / 39.2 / 44.4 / 40.5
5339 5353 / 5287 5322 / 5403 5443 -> 0.08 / 40.3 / 45.7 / 42.2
